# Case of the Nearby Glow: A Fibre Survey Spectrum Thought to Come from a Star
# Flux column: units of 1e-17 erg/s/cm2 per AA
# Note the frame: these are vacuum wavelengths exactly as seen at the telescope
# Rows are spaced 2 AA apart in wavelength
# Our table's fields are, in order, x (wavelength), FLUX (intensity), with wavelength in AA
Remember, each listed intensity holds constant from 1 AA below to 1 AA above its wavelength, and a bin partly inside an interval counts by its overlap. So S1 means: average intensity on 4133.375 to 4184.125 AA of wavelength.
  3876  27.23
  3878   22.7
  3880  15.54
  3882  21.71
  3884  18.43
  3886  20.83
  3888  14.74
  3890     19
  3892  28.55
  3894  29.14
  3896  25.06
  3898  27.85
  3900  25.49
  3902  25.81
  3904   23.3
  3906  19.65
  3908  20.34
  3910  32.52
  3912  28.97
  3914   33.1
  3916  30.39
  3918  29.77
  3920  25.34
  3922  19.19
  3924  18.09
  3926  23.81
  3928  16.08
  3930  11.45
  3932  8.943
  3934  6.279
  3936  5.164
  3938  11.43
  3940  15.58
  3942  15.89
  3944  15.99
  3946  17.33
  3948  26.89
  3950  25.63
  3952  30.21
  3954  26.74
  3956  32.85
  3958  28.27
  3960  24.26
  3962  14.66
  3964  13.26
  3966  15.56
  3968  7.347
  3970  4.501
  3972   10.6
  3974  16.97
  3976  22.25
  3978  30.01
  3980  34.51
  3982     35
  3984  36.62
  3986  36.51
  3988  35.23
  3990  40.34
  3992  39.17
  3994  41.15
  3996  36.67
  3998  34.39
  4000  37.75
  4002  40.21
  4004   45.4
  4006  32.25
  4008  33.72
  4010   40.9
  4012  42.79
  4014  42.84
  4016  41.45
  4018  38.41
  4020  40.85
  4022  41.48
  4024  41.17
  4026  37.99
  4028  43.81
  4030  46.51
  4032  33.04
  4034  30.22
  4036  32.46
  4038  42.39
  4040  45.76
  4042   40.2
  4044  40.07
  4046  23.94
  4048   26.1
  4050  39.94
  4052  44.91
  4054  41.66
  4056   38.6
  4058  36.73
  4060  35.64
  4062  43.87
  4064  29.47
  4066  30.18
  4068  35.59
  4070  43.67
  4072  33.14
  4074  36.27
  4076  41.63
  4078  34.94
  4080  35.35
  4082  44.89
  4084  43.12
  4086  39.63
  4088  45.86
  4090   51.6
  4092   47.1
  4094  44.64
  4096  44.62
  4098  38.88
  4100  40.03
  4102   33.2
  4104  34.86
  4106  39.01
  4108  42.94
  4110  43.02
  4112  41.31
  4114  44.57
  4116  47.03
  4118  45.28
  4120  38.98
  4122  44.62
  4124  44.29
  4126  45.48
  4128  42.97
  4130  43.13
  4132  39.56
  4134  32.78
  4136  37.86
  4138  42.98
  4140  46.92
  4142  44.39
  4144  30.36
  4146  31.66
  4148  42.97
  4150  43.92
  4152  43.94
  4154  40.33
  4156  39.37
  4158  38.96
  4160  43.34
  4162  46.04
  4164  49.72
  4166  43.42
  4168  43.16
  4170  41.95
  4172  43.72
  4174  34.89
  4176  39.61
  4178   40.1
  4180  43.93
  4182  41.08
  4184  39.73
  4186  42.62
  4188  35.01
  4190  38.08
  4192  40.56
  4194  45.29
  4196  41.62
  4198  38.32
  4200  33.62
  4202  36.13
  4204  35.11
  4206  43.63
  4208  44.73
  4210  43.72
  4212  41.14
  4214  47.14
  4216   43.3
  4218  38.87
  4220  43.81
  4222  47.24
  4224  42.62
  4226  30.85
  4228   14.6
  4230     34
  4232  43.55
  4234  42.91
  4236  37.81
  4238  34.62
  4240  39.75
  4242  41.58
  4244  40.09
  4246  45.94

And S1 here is 41.1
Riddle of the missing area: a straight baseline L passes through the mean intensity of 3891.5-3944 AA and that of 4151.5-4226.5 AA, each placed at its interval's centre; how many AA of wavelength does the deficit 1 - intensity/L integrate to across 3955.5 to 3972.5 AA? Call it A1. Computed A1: 5.5 AA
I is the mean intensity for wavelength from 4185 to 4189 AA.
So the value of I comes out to 38.8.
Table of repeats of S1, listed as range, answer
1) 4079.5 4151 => 41.7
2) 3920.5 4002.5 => 23.4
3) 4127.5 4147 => 39.2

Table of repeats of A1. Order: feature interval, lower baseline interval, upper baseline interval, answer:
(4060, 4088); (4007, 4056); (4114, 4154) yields 1.4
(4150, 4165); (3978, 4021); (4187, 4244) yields -1.6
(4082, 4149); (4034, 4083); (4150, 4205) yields -4.9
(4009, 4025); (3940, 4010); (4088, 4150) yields -4.8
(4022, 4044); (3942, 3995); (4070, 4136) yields -4.3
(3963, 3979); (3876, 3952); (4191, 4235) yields 6.3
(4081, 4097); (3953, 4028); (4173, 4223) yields -4.0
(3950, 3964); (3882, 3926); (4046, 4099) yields 1.9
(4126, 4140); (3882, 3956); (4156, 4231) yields -1.8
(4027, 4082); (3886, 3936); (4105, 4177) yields -4.9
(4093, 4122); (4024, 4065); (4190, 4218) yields -1.8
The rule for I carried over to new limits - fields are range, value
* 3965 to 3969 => 11.5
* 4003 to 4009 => 37.1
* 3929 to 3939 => 8.65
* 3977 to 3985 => 34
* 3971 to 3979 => 20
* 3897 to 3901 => 26.7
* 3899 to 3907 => 23.6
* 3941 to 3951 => 20.3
